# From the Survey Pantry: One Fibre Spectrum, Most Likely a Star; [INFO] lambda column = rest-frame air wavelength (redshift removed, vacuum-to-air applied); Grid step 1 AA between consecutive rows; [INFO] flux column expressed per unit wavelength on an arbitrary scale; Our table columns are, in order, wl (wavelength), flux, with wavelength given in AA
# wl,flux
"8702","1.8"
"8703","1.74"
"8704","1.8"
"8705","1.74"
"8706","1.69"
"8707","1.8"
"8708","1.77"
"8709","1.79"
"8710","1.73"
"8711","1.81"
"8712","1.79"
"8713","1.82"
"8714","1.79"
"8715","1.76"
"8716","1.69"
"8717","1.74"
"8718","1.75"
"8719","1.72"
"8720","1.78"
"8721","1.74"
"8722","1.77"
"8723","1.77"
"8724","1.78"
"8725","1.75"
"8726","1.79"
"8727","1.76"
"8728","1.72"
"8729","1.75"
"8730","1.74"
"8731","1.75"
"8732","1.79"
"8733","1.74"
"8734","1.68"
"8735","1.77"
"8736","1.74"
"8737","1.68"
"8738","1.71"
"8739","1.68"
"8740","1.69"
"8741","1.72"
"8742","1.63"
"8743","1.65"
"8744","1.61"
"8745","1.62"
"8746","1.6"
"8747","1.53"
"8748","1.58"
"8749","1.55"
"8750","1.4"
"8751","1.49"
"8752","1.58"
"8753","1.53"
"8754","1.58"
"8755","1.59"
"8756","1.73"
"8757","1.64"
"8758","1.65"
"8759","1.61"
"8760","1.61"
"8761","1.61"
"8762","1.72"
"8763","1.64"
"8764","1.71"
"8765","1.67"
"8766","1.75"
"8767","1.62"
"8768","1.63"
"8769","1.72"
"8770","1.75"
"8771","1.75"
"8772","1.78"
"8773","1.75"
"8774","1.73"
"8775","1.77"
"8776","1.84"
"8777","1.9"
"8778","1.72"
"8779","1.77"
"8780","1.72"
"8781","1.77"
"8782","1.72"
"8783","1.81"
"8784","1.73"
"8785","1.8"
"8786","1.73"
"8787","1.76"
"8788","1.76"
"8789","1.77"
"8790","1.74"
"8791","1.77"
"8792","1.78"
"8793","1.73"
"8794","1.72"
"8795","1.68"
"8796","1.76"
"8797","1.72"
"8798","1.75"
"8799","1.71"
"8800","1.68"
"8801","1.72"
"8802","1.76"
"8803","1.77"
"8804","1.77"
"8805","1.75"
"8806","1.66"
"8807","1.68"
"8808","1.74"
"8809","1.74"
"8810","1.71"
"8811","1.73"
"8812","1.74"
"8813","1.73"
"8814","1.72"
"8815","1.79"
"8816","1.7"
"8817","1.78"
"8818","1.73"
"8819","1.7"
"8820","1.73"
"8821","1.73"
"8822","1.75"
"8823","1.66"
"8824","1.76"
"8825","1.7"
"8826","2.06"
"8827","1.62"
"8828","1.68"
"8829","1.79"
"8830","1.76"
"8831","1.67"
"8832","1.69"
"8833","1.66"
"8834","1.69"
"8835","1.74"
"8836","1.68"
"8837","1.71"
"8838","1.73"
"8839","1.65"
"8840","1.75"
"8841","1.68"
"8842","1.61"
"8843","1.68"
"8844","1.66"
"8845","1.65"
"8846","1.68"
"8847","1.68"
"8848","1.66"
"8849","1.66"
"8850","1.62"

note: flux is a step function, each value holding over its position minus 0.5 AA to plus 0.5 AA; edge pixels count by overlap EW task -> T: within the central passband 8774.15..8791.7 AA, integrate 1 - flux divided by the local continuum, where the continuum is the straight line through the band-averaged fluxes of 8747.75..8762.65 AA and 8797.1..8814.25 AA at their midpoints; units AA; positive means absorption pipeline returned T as -1.1 AA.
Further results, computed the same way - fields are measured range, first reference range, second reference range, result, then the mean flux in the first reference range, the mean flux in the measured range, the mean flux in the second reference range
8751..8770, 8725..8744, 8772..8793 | 1.1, 1.72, 1.64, 1.77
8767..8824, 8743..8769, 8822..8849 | -2.8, 1.61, 1.74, 1.7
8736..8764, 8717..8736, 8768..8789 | 2.2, 1.75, 1.62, 1.76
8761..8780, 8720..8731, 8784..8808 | 0.2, 1.76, 1.73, 1.74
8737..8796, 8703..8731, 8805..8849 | 1.8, 1.76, 1.69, 1.71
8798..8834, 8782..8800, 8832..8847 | -0.4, 1.75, 1.73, 1.68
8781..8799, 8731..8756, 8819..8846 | -0.8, 1.64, 1.75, 1.71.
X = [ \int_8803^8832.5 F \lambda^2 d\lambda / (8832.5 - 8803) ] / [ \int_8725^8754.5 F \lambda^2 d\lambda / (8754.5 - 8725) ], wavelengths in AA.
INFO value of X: 1.1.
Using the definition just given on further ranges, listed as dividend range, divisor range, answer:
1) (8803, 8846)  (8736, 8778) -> 1.05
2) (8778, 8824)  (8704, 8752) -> 1.03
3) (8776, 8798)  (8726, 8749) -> 1.05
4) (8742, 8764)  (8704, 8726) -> 0.92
